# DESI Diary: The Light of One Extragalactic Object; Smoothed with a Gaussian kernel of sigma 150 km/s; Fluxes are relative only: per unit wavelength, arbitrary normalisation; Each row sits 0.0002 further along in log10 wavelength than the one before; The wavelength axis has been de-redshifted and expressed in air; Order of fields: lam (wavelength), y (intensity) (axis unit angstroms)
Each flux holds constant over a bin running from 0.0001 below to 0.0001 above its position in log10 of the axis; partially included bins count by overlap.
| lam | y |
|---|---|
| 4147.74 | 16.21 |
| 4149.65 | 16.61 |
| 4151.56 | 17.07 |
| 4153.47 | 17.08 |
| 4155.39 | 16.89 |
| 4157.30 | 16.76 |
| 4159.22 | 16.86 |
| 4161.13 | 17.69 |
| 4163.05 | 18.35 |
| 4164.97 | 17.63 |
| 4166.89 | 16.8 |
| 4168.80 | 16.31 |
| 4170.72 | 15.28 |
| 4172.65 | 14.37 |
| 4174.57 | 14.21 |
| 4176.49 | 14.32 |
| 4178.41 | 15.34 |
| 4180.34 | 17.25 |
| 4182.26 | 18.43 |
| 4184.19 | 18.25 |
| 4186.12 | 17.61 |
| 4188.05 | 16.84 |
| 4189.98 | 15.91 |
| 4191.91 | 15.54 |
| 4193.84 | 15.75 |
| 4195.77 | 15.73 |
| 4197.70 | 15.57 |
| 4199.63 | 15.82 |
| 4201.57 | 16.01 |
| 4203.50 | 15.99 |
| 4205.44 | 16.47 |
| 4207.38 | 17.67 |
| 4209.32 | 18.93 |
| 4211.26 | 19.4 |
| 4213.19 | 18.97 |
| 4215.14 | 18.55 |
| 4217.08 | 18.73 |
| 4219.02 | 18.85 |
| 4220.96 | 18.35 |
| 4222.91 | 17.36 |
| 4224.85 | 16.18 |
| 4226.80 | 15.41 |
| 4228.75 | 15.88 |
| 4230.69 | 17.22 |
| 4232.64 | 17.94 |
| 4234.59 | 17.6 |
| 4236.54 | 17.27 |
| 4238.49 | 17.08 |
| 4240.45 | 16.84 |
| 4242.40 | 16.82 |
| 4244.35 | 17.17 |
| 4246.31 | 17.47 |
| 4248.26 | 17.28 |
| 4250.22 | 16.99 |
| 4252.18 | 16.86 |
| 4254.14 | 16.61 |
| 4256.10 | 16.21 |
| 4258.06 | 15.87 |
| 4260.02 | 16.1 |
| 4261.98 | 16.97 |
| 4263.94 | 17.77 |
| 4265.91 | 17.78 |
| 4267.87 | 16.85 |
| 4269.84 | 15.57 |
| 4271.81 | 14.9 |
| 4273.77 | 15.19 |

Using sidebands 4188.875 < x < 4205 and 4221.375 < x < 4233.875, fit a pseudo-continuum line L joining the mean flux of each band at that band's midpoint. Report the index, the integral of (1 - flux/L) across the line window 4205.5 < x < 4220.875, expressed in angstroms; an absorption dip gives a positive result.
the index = -2.12 angstroms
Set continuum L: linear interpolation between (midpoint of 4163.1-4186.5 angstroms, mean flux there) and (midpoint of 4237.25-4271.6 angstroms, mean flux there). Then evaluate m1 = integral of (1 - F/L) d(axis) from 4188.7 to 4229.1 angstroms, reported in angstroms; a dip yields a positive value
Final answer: -1.1 angstroms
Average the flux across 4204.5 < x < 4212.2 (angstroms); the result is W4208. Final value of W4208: 18.1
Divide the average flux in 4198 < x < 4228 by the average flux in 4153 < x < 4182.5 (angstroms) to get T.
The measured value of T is 1.06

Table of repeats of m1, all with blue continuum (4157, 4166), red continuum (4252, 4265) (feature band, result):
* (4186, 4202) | 1.1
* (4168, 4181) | 1.6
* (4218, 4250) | -0.6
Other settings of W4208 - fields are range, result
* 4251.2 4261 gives 16.3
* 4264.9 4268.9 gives 17.3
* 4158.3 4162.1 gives 17.3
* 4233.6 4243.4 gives 17.1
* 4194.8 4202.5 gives 15.8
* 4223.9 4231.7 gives 16.2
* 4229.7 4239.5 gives 17.4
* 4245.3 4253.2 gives 17.1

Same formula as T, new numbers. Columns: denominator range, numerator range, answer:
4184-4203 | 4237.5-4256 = 1.05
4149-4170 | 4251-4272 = 0.97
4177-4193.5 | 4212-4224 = 1.10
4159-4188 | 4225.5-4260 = 1.01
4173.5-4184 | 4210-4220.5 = 1.17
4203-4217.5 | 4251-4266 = 0.92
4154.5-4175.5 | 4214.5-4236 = 1.06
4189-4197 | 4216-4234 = 1.10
